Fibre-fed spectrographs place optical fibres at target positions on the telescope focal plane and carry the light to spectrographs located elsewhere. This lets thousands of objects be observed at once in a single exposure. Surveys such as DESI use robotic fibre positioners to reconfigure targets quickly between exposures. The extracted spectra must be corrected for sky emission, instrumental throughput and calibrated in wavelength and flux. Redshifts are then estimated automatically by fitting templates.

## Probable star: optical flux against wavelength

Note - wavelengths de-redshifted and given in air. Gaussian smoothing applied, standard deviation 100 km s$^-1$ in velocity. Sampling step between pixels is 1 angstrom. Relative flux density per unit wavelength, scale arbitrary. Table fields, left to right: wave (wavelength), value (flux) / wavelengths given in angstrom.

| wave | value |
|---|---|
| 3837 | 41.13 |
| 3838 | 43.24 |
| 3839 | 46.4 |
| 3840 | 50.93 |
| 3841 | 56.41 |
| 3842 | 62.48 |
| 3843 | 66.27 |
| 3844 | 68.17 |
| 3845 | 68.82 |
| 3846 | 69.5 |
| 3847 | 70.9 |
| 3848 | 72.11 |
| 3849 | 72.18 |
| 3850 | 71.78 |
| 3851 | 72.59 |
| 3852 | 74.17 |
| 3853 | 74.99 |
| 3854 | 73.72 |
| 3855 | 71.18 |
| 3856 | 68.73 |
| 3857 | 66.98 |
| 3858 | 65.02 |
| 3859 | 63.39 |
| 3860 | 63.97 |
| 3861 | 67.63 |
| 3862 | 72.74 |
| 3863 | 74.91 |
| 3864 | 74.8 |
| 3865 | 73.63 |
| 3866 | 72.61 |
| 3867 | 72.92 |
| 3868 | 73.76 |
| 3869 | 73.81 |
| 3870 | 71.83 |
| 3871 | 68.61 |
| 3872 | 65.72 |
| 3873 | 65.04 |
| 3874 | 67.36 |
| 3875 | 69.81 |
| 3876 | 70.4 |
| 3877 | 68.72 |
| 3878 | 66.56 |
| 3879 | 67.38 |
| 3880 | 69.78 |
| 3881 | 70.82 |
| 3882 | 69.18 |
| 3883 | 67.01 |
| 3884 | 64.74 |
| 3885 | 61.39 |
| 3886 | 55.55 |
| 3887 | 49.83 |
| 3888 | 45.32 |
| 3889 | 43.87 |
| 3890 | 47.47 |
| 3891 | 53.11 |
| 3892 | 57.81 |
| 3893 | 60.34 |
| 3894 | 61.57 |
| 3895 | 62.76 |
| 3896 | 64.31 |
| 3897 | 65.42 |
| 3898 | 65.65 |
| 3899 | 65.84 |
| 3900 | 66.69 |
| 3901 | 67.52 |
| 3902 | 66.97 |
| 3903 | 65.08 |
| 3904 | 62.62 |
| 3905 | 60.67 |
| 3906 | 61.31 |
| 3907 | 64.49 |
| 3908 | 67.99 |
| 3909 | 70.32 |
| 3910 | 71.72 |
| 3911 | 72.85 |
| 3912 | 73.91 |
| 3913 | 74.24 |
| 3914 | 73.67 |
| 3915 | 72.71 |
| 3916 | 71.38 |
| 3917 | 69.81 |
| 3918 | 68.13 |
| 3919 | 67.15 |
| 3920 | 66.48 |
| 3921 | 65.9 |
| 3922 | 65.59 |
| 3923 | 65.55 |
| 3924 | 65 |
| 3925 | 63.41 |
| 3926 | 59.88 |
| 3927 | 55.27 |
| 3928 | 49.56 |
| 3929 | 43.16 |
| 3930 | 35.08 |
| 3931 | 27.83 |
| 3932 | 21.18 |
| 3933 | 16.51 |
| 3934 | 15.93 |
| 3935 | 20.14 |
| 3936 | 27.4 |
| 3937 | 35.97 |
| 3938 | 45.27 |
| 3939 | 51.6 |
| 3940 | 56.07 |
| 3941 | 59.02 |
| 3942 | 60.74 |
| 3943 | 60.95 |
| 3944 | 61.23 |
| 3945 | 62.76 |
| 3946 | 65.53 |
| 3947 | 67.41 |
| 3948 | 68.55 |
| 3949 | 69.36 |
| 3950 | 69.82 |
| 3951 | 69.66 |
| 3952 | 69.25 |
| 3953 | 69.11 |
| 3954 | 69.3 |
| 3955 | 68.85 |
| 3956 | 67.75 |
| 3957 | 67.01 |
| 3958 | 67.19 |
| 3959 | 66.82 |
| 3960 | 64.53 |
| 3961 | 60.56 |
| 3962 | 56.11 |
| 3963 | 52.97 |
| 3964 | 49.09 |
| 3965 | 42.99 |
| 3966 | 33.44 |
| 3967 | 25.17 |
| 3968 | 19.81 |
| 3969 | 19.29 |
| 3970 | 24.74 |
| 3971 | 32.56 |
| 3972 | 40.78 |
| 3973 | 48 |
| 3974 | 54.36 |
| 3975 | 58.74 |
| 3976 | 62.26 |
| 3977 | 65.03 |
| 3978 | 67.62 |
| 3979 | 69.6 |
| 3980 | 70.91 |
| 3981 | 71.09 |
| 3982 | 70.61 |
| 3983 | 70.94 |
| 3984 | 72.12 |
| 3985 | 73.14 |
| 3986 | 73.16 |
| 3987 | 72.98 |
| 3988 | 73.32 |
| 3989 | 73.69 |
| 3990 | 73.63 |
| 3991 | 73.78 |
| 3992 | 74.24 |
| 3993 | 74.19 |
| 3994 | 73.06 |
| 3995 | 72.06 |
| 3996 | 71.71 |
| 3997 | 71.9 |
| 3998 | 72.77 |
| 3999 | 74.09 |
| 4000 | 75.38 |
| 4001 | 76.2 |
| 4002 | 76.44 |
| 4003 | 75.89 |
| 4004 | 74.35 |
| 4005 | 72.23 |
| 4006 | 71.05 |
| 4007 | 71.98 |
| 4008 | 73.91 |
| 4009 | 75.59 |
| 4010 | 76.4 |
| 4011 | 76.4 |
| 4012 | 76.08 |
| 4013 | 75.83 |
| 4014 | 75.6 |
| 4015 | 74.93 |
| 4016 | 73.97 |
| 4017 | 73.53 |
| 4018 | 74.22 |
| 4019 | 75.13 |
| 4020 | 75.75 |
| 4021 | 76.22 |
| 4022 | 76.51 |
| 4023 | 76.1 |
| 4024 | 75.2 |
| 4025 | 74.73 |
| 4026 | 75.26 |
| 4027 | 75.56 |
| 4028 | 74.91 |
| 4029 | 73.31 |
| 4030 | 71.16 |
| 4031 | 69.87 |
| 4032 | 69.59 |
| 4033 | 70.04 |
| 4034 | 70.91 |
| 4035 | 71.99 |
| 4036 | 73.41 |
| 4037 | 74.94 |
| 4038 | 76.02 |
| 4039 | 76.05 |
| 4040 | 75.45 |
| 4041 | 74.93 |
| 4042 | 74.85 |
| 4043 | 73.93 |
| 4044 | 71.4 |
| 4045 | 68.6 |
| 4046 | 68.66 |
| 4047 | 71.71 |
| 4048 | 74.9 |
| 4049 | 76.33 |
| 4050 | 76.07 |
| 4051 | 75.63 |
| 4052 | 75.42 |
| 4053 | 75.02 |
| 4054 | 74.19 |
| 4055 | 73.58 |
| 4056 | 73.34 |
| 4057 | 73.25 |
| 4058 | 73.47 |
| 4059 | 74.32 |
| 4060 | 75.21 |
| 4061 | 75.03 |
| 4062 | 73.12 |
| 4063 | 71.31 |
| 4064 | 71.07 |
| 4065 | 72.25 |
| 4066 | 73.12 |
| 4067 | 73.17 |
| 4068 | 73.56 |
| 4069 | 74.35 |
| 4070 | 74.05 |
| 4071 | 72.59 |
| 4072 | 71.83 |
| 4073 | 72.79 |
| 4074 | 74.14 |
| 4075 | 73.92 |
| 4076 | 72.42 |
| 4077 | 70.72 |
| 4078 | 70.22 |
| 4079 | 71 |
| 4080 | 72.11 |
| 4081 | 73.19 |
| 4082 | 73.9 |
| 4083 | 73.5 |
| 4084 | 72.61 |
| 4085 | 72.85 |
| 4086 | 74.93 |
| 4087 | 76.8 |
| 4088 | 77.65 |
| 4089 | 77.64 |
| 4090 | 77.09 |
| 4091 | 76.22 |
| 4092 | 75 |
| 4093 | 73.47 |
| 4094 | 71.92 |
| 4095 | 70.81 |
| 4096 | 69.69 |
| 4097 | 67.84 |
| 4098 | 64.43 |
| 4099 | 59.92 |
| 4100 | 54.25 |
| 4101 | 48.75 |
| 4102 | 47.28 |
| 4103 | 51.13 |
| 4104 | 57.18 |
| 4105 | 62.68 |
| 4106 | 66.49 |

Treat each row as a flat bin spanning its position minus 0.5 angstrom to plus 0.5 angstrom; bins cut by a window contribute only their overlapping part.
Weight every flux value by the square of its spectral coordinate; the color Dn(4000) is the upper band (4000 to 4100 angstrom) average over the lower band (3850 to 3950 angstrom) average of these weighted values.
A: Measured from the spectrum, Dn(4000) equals 1.28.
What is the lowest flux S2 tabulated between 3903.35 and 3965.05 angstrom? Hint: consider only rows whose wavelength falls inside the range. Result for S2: 15.93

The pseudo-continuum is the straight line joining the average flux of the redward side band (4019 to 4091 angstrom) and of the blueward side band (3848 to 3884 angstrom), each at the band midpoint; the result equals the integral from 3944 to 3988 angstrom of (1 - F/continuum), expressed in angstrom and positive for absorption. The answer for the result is 7.8 angstrom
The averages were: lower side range 70.1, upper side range 73.7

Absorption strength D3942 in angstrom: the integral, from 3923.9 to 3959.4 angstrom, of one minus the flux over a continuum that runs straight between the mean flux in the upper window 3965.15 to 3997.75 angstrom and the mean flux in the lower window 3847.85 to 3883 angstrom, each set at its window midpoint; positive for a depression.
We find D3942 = 5.3 angstrom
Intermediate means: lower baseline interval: 70.2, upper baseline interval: 60.2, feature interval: 54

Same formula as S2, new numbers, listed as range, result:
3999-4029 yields 71.05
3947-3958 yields 67.01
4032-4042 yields 69.59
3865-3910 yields 43.87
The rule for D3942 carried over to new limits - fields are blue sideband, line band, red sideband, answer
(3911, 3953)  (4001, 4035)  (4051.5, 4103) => -4.61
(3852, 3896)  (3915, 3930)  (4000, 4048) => 1.41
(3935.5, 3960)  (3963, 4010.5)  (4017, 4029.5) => 3.86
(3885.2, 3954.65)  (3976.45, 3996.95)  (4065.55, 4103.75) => -2.75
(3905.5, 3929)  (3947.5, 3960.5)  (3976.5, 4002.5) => 0.22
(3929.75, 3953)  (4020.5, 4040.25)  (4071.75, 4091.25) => -2.66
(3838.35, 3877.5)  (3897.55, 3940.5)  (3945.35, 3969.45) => 3.47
